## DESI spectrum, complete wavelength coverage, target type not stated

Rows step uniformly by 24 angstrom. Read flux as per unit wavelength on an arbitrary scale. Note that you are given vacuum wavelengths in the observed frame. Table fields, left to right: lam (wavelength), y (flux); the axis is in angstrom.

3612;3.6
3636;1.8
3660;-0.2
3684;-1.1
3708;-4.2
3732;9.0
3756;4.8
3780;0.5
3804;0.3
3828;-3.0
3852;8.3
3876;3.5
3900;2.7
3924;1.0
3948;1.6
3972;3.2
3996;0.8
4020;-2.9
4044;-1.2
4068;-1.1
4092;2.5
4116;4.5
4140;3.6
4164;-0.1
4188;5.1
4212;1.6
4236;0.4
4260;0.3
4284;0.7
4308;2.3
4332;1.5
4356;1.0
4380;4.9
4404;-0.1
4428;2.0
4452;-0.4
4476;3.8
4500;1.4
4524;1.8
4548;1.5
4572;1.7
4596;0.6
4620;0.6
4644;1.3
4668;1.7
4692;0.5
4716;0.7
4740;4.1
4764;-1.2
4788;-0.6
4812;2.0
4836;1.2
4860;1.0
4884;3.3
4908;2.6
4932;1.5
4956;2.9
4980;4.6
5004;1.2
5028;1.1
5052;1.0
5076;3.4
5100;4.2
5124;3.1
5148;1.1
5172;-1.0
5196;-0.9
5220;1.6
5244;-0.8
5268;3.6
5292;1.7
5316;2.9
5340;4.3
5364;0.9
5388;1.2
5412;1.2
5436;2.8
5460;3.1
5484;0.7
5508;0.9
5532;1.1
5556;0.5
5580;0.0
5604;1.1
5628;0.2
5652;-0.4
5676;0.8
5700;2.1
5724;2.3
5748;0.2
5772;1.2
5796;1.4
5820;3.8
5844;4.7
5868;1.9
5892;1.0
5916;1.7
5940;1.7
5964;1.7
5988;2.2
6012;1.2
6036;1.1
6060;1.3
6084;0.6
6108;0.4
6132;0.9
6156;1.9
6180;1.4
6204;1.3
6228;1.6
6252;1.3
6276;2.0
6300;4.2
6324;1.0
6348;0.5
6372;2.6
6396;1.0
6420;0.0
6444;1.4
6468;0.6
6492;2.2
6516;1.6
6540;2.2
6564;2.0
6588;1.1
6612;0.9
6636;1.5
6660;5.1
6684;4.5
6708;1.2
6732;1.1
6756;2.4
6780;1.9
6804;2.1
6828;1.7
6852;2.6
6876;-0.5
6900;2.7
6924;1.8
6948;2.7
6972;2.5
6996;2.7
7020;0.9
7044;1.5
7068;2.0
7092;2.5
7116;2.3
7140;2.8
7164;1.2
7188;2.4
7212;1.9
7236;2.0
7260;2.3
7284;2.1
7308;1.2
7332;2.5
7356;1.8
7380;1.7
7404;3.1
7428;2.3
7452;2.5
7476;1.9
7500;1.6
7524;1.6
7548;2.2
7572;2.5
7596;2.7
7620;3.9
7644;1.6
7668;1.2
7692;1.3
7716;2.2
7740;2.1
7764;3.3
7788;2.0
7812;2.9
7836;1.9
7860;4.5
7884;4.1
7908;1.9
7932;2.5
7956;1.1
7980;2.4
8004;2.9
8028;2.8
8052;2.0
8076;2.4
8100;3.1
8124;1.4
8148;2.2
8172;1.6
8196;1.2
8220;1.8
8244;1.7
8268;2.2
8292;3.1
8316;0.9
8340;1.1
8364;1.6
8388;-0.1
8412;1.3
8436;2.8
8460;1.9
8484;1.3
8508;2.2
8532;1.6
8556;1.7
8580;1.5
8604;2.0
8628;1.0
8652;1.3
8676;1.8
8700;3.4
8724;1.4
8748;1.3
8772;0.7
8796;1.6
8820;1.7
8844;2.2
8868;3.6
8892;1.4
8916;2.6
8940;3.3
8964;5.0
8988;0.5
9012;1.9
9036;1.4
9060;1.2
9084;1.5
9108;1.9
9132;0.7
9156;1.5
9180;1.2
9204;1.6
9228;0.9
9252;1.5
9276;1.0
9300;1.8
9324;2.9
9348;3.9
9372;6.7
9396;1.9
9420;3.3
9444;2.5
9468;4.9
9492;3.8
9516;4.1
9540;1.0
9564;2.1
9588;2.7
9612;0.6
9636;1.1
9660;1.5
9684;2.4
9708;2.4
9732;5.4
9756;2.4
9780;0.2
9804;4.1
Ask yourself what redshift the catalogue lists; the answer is 0.79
